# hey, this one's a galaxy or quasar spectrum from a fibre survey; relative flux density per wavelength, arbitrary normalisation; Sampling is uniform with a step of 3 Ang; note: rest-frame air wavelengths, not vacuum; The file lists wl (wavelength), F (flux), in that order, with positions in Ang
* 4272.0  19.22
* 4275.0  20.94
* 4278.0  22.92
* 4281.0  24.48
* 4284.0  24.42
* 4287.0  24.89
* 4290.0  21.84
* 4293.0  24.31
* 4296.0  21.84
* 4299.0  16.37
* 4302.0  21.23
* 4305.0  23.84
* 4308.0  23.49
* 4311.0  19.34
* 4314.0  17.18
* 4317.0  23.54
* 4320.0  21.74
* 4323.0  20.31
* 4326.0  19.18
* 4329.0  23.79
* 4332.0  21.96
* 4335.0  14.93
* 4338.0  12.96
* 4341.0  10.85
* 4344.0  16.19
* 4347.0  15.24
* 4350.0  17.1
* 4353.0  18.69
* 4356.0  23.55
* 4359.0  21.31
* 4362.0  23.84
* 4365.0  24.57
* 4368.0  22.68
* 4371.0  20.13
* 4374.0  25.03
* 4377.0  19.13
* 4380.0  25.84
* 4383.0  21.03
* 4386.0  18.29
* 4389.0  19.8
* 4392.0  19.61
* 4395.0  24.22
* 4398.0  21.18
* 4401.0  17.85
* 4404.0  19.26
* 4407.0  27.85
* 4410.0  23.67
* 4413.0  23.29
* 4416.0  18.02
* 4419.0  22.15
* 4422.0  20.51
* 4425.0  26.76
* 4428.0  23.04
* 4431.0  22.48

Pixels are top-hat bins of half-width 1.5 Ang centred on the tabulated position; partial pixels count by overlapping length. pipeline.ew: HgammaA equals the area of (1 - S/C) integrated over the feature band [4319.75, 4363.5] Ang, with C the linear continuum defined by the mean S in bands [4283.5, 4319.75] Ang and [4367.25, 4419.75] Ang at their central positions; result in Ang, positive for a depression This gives 6.1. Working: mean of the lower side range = 21.8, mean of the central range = 18.7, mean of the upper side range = 21.6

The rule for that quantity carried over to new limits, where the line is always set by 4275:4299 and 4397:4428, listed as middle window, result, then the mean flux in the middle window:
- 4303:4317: 0.9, 21.2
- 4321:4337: 2.0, 19.9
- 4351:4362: 0.5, 21.4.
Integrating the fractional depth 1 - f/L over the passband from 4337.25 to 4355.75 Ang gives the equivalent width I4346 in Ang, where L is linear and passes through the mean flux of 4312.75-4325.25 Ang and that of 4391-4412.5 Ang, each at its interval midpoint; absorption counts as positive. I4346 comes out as 4.7 Ang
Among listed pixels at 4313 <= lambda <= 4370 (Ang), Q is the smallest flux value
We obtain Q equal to 10.85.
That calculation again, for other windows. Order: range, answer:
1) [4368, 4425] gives 17.85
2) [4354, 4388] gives 18.29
